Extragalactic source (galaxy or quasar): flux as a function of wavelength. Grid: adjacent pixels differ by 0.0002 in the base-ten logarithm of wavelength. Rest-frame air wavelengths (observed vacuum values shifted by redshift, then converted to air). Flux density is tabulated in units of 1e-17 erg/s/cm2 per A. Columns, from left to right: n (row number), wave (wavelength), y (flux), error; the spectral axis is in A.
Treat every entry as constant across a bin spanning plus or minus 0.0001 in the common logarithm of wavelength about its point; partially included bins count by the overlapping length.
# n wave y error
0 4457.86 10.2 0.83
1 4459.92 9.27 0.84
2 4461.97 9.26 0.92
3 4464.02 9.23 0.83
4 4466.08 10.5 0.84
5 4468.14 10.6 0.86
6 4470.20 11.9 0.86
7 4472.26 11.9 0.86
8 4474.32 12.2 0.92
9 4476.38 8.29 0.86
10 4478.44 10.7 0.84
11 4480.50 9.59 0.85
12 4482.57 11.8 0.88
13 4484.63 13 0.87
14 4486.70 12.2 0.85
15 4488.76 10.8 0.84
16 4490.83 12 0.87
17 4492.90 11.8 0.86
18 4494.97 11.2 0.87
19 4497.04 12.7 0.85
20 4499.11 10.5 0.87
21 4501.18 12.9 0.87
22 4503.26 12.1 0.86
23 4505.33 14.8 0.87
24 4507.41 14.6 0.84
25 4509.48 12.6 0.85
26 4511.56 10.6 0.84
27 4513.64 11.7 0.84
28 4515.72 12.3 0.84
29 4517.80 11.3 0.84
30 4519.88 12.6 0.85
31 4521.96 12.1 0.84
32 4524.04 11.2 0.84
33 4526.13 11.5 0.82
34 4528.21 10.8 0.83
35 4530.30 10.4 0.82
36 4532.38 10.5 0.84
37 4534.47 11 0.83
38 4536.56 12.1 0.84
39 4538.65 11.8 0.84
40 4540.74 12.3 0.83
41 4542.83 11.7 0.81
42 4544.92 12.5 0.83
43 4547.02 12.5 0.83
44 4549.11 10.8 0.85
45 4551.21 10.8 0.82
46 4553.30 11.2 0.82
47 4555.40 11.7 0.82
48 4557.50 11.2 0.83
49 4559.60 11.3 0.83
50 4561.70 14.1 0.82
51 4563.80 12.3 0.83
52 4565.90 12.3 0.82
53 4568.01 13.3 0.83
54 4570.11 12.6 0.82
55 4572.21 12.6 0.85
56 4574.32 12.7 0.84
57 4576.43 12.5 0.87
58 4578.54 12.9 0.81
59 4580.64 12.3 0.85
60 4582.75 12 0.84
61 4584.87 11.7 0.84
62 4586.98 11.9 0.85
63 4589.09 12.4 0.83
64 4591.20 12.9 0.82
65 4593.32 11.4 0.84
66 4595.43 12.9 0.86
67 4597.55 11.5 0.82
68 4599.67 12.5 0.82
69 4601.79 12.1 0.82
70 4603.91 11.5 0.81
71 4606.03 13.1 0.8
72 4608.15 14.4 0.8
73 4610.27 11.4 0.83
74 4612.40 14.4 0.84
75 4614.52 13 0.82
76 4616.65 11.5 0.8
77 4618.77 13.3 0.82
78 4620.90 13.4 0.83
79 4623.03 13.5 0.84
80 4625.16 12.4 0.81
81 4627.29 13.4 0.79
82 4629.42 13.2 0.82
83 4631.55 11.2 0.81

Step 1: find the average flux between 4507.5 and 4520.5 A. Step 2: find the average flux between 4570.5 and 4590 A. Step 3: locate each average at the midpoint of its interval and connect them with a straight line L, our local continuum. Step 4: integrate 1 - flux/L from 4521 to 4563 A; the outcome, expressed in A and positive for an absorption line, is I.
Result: 2.0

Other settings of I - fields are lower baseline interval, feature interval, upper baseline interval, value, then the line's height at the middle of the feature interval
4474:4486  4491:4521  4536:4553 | -2.7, 11.2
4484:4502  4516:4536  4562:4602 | 1.2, 12.1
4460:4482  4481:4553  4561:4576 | -2.2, 11.5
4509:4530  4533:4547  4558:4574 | 0.2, 12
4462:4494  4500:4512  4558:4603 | -1.7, 11.4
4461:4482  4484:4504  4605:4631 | -1.9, 10.8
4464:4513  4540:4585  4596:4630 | 0.6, 12.3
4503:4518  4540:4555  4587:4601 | 0.9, 12.4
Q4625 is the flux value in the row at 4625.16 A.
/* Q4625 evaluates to 12.4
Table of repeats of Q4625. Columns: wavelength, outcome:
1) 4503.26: 12.1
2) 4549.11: 10.8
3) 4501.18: 12.9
